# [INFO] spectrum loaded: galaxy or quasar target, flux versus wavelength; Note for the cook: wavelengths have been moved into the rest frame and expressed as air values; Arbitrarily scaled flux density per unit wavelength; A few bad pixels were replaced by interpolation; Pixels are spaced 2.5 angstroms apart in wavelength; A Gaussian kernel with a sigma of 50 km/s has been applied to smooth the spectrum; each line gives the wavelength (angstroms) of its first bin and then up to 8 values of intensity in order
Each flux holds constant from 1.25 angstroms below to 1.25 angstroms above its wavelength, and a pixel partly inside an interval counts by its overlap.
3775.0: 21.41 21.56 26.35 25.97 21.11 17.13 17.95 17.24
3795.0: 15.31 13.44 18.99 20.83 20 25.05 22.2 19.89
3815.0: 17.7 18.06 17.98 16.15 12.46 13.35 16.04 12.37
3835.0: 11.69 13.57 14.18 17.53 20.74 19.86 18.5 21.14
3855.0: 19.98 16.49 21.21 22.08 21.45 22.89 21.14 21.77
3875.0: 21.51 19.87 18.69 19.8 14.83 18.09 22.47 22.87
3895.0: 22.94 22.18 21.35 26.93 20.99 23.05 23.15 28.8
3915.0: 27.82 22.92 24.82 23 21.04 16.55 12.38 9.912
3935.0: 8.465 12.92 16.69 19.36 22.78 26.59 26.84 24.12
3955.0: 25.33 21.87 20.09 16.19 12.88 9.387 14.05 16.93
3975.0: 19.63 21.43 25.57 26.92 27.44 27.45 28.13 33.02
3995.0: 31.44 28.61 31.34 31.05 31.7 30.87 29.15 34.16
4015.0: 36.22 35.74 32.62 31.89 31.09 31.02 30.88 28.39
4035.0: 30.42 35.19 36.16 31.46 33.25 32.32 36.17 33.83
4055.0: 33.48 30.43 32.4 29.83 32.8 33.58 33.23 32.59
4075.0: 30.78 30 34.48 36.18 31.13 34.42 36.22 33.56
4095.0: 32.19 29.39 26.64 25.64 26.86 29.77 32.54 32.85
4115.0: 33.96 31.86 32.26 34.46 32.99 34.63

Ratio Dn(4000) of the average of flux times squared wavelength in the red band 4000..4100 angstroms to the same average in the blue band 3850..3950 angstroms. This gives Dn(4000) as 1.70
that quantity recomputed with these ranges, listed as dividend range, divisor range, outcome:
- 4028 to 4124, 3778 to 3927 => 1.80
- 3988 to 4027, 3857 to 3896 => 1.65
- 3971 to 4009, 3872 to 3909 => 1.36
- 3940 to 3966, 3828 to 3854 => 1.38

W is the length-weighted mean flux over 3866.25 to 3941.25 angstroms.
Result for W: 20.3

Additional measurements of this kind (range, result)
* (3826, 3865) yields 17.4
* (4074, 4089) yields 32.9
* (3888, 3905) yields 22.7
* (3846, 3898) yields 20.4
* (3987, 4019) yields 31.6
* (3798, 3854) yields 17.6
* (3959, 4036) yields 27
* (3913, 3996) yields 21.1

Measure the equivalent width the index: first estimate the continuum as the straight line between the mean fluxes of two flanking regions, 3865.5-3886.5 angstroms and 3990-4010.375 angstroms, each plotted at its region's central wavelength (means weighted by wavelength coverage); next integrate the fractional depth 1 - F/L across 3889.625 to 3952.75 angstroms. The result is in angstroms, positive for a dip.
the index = 7.02 angstroms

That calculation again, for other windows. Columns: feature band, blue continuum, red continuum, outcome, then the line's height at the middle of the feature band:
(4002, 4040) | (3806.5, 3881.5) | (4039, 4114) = -4.4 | 28.9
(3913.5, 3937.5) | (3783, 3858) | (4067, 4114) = 4.8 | 23.1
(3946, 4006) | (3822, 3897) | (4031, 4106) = 5.0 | 26.1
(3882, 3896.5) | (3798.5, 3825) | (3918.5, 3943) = -2.3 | 17.5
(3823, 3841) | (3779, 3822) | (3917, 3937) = 5.2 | 19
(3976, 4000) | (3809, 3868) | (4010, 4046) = 1.3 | 29.5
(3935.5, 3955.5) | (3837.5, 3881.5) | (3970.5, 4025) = 3.4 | 25.5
